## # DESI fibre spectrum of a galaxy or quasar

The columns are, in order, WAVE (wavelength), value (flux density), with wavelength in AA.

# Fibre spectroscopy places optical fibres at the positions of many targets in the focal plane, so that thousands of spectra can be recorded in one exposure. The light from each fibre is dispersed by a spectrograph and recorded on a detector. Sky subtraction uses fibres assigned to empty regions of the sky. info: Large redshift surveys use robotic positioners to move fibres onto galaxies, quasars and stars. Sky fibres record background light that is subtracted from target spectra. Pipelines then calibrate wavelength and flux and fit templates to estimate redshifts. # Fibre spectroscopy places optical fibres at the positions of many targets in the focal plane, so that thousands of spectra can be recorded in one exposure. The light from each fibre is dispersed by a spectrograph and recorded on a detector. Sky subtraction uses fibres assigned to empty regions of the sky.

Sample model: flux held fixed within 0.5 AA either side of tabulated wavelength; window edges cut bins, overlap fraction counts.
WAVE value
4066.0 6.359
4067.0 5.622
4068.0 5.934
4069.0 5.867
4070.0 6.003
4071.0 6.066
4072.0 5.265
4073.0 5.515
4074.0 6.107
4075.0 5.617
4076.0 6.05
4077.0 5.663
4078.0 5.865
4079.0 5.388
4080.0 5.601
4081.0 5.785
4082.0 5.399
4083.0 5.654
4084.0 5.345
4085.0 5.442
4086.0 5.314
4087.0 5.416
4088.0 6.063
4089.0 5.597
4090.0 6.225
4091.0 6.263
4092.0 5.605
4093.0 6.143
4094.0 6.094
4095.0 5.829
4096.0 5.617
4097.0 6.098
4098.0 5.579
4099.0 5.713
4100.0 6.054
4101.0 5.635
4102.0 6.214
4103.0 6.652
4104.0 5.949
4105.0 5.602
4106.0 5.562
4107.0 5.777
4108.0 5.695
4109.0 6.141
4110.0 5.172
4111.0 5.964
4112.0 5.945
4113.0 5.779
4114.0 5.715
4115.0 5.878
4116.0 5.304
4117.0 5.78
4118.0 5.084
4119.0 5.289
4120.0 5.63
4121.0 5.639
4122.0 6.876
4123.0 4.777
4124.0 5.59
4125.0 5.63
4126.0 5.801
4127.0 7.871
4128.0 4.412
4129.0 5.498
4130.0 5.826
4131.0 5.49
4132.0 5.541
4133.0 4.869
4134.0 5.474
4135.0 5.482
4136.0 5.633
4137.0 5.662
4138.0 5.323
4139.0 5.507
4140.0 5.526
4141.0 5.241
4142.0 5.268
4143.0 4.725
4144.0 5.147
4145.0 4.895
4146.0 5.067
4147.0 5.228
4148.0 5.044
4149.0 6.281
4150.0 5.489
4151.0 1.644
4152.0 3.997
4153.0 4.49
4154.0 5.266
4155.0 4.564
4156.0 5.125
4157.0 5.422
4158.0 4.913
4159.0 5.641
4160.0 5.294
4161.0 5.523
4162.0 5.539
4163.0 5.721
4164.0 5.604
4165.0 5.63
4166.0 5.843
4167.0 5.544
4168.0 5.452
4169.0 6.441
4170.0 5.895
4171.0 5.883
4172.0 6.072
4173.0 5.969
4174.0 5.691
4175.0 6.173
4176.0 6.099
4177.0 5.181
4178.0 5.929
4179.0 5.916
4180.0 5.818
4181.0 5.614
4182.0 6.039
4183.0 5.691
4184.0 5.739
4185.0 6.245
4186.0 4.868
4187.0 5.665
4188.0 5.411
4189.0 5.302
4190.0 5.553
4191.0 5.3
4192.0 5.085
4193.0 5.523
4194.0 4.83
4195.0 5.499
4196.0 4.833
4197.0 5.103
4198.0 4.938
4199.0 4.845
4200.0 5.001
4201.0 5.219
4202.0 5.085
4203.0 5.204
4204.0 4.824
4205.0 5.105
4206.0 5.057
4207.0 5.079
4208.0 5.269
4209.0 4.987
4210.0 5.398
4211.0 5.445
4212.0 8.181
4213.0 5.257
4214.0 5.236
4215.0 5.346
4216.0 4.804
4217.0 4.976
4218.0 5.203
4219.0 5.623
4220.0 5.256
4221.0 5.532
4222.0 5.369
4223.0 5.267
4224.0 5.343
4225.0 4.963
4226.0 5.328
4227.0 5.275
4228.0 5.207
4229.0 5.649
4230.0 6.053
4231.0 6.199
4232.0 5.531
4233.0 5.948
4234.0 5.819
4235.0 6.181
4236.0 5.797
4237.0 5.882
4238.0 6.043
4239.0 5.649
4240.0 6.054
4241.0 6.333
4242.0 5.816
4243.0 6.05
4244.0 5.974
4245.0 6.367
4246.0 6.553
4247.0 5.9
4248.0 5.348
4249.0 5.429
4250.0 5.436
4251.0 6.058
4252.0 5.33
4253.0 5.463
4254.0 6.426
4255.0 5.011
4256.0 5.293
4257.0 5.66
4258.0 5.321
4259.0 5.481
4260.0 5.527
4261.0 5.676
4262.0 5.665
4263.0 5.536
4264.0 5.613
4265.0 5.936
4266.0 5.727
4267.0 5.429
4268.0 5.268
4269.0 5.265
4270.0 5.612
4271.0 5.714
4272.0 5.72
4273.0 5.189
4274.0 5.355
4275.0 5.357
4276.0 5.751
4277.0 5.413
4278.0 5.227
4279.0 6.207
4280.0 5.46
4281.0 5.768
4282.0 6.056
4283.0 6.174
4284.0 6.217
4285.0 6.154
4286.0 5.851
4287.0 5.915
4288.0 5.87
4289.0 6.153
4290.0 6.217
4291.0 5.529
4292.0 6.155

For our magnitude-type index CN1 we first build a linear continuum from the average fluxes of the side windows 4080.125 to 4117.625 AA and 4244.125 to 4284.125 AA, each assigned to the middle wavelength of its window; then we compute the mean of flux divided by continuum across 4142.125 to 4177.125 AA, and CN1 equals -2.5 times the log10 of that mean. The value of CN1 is 0.08 mag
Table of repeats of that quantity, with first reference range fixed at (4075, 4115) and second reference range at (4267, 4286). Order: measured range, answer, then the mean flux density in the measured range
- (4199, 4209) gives 0.128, 5.08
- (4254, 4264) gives 0.030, 5.52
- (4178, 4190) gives 0.010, 5.67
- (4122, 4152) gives 0.087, 5.31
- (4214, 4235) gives 0.048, 5.45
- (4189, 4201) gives 0.114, 5.15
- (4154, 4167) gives 0.066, 5.4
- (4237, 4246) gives -0.069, 6.06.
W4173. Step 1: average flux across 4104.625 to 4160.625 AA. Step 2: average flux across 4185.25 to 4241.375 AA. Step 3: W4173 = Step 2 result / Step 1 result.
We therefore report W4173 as 1.01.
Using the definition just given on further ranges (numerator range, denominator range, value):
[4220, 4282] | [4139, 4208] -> 1.06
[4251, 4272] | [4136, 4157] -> 1.11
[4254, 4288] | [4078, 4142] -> 0.99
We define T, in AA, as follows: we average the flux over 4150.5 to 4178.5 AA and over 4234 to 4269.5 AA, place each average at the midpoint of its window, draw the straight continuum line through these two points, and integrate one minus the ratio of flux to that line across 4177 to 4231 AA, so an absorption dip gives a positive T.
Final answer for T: 1.43 AA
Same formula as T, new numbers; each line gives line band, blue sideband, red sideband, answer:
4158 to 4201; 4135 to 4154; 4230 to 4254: -1.82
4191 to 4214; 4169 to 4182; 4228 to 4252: 2.44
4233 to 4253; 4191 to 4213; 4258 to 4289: -1.41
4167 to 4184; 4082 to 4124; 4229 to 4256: -0.14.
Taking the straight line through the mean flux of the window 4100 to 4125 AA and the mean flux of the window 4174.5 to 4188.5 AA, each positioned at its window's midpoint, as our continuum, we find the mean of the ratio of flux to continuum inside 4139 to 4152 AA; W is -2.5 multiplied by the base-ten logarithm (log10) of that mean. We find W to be 0.16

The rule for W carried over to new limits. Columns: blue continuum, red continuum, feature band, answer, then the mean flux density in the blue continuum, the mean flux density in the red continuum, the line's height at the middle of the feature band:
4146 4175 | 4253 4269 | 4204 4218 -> 0.02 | 5.34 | 5.56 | 5.45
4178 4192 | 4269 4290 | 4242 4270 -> 0.01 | 5.62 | 5.76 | 5.72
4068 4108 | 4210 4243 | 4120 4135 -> 0.02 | 5.79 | 5.65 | 5.75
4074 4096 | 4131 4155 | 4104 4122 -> -0.05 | 5.74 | 5.08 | 5.42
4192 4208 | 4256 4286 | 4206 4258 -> -0.06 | 5.08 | 5.64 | 5.33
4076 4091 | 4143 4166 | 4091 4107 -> -0.07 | 5.66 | 5.08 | 5.53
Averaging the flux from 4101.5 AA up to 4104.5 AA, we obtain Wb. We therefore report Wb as 6.27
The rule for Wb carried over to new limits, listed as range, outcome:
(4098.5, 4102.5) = 5.9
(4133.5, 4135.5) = 5.48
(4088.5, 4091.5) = 6.03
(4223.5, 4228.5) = 5.22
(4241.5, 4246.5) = 6.15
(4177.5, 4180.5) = 5.89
